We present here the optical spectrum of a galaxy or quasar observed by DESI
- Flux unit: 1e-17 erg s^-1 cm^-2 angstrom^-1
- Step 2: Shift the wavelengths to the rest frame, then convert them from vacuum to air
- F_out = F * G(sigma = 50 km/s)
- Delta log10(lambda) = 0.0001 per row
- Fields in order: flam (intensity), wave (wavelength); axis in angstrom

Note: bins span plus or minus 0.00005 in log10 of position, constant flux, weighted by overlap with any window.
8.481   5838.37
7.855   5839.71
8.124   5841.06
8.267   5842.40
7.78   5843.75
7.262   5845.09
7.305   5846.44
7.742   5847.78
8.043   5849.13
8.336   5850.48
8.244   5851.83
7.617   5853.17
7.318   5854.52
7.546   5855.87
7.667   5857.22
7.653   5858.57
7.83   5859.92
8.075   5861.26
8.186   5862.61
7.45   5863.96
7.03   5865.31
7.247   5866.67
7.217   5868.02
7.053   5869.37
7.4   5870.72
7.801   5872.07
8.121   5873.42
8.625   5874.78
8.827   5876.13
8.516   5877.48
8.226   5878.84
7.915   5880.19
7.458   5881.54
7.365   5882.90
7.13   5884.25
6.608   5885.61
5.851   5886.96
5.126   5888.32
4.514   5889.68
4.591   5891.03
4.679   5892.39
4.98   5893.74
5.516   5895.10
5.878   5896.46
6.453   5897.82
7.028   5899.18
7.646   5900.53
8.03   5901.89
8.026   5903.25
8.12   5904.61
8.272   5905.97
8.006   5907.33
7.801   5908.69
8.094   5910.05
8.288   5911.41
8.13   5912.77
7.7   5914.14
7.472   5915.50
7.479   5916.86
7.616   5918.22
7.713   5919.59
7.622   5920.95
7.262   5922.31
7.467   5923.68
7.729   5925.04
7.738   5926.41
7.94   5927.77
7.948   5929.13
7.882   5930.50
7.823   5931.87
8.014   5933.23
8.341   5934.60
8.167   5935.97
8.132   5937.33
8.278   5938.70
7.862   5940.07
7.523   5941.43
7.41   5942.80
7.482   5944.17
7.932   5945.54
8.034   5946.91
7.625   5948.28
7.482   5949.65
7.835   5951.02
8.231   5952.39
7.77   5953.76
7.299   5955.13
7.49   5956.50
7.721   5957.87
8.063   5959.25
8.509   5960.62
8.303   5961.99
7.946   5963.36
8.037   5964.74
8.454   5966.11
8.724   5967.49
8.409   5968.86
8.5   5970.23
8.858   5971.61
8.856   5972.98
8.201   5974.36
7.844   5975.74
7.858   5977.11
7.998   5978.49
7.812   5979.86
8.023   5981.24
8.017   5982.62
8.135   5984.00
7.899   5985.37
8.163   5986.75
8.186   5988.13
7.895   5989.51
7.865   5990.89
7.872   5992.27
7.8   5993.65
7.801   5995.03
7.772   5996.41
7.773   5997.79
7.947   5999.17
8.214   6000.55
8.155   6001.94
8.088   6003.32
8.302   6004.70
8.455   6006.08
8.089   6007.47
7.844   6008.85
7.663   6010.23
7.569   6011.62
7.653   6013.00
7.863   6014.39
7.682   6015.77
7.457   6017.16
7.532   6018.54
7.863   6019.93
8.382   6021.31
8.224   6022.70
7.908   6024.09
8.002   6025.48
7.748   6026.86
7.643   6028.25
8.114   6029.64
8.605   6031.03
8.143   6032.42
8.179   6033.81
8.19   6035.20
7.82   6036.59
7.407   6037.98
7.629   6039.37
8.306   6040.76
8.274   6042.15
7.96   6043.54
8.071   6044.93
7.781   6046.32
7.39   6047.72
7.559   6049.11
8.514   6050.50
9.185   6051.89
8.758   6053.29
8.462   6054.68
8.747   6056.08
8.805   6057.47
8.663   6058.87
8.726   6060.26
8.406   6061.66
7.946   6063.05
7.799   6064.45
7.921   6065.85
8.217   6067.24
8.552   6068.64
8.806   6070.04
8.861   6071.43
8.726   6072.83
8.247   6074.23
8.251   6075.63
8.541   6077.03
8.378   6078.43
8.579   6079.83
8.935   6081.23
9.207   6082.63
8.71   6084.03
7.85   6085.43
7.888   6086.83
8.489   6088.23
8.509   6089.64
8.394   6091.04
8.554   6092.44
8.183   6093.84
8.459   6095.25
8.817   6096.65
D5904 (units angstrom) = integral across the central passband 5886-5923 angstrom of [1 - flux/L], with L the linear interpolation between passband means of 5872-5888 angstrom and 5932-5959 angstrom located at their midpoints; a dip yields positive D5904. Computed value 3.6 angstrom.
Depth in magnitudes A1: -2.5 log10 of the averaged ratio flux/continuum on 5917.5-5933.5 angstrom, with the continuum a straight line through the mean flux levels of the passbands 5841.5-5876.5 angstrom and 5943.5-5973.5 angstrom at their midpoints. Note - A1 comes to 0.03 mag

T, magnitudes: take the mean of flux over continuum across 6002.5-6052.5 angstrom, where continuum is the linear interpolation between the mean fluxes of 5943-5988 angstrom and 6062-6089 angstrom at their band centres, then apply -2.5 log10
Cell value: 0.04 mag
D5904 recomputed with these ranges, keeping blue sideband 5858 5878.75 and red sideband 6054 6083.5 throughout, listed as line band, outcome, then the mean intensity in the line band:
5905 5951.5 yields 1.1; 7.83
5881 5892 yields 2.6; 6.02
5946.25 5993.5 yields 0.7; 8.05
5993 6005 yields 0.4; 7.97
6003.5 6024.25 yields 1.0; 7.9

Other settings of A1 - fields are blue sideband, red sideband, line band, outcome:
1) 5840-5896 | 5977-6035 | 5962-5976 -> -0.08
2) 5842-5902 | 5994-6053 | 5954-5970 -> -0.06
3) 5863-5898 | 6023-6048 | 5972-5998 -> -0.06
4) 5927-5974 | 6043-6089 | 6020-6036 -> 0.02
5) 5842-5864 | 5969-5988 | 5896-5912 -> 0.04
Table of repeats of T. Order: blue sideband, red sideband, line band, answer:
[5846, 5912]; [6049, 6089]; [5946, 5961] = -0.01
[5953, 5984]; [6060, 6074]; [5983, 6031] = 0.04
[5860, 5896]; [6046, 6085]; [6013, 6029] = 0.04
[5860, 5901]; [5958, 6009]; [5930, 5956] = -0.03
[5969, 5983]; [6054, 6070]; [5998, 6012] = 0.03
